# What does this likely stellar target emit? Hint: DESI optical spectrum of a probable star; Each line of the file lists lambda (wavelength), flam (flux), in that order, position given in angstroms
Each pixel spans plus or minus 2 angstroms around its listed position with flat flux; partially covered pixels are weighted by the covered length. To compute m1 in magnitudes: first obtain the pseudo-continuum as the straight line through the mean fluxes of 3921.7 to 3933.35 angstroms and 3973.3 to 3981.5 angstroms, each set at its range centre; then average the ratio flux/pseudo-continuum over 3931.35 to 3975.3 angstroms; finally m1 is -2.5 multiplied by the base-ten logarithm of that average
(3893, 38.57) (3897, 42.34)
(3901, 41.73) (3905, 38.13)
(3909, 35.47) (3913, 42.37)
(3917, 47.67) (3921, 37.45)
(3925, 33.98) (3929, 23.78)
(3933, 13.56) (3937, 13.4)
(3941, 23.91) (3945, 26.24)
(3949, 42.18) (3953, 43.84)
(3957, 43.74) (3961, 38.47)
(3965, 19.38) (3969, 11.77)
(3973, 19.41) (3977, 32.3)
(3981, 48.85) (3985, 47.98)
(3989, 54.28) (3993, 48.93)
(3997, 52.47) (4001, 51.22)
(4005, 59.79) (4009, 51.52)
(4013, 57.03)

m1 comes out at 0.14 mag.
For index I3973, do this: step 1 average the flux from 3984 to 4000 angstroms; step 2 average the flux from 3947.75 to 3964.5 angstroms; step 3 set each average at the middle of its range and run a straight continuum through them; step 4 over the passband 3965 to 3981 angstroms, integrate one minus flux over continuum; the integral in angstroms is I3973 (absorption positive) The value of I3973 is 7.48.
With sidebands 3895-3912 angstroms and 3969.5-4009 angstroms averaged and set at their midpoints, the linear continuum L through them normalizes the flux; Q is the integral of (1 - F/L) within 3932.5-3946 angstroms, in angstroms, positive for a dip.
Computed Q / 7.3 angstroms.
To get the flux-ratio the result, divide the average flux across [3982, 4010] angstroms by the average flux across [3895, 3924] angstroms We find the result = 1.3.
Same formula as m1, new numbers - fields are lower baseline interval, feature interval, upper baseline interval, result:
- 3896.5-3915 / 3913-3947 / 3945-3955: 0.37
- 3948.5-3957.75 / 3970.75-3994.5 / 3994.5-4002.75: 0.18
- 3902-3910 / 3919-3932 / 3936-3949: 0.03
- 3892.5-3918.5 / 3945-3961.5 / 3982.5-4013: 0.16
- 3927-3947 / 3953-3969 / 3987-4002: 0.00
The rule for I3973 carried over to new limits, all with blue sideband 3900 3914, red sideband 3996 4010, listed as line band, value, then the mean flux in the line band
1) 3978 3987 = 0.7 angstroms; 46.6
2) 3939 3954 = 4.0 angstroms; 33.4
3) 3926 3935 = 4.7 angstroms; 20.4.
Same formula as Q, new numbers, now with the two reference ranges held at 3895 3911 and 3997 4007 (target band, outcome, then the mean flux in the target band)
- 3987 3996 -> 0.3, 51.7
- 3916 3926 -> 0.6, 39.5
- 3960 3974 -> 7.9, 21.3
